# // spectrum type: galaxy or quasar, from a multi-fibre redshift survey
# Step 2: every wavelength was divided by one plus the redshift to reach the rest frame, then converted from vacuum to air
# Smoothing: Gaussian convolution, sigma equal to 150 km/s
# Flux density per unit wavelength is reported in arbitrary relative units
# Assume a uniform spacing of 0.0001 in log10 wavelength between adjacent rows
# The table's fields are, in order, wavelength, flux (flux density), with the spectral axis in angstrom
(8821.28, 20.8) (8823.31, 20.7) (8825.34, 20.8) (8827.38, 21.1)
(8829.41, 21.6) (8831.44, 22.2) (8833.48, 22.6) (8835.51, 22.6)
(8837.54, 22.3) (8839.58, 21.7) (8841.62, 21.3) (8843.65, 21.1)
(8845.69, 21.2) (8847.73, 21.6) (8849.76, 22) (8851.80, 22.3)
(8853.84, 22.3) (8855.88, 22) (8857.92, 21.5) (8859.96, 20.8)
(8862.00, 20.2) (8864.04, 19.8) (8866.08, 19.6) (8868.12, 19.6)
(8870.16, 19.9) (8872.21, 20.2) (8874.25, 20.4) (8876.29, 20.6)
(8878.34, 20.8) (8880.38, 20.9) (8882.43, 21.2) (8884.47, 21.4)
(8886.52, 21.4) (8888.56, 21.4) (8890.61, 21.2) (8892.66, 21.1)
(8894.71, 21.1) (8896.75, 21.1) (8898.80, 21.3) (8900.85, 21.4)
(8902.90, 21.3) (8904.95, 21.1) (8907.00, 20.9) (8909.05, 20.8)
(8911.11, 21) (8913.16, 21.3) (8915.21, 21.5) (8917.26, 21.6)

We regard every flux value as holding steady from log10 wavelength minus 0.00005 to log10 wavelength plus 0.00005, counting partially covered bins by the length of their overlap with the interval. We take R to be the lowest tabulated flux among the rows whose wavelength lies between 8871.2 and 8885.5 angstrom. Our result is 20.2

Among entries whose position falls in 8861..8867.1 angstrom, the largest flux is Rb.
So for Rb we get 20.2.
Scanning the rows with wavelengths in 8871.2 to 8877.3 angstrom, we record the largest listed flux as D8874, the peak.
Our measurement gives 20.6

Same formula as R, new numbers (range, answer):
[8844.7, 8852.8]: 21.2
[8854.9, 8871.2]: 19.6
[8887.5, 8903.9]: 21.1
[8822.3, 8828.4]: 20.7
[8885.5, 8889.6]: 21.4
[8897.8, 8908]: 20.9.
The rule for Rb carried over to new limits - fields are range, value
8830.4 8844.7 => 22.6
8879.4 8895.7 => 21.4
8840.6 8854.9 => 22.3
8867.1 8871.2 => 19.9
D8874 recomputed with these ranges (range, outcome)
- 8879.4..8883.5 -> 21.2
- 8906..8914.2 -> 21.3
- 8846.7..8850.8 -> 22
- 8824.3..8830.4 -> 21.6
